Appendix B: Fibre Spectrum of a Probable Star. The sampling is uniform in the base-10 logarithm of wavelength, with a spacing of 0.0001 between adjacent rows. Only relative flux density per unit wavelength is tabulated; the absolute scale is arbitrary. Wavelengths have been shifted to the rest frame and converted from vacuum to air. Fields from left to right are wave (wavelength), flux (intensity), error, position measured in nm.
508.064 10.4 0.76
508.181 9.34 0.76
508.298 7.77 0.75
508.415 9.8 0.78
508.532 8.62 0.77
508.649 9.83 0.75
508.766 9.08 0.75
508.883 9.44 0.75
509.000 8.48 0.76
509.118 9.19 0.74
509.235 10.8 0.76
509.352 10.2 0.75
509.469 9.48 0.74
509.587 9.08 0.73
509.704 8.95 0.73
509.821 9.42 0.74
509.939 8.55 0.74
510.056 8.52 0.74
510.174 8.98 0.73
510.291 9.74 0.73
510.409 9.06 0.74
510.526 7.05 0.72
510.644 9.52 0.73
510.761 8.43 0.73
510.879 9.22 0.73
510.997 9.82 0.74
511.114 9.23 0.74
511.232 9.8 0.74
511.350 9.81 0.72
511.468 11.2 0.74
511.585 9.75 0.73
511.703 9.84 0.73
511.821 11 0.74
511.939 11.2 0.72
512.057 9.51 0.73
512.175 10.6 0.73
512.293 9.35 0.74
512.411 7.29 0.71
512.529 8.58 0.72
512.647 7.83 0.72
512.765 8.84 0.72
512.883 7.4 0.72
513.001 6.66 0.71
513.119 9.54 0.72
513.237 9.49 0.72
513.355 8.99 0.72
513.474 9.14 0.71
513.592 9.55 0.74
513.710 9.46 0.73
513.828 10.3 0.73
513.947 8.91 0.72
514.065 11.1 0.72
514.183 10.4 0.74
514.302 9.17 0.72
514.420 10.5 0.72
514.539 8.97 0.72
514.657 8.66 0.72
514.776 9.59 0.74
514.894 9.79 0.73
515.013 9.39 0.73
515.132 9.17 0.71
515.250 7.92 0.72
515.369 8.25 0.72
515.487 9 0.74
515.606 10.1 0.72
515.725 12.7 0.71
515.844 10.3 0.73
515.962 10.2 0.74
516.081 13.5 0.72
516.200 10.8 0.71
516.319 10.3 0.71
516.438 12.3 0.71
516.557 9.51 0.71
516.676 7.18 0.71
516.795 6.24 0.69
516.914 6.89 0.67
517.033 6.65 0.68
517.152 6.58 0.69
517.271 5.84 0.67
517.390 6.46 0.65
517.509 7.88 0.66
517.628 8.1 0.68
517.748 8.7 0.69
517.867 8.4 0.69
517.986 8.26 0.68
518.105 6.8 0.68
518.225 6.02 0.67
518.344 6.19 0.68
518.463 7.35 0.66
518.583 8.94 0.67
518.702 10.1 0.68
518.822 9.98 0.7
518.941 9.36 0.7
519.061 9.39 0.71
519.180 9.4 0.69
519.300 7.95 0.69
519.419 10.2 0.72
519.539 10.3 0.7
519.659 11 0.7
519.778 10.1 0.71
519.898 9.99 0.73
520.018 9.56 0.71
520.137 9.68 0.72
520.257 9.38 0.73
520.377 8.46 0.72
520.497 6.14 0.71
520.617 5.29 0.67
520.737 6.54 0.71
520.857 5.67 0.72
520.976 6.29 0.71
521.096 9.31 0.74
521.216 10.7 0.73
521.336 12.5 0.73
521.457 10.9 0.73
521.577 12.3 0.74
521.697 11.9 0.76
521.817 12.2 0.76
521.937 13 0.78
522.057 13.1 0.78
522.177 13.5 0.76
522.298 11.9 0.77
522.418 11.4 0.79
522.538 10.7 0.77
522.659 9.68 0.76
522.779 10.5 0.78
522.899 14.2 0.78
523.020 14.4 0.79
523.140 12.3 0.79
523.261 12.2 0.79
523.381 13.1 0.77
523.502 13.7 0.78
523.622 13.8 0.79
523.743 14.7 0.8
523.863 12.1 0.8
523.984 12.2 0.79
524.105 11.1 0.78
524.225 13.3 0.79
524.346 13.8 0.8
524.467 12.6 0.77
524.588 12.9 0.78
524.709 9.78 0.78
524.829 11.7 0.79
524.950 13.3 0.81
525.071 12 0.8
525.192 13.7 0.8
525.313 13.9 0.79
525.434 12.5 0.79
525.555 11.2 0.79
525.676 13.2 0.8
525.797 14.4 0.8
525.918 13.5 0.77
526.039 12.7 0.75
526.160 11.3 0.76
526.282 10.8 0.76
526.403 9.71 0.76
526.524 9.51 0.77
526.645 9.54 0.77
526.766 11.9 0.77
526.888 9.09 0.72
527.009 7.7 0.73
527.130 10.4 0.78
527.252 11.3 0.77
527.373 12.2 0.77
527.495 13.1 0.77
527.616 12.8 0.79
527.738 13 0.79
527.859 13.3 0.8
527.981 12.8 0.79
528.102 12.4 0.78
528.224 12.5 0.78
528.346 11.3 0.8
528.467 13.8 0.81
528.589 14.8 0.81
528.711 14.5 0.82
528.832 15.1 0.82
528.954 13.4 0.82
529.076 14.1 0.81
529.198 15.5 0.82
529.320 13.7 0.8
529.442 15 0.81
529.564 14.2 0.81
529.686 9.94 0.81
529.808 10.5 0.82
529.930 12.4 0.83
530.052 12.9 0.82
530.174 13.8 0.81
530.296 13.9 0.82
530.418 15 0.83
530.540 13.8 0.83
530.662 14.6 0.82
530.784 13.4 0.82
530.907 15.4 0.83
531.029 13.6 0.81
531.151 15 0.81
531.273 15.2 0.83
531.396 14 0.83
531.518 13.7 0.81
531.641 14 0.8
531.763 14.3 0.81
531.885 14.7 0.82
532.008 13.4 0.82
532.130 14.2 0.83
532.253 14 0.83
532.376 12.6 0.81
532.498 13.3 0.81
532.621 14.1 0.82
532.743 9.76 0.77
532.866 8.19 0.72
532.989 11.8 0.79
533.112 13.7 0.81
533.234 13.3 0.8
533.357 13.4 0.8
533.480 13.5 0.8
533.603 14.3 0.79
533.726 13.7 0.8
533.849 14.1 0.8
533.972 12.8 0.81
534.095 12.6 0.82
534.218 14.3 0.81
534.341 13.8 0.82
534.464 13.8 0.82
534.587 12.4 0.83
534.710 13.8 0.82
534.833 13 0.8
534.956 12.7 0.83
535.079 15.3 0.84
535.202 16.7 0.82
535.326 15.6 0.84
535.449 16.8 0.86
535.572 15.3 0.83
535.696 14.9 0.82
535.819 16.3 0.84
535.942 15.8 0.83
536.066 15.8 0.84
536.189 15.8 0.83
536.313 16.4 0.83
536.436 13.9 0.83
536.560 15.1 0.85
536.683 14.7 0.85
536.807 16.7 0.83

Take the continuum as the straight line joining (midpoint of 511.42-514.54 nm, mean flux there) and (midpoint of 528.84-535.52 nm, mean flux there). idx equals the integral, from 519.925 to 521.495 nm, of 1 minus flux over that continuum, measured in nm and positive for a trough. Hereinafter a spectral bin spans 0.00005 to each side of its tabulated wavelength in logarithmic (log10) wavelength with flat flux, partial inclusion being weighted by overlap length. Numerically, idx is 0.37 nm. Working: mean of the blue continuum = 9.43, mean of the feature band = 8.49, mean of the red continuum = 13.7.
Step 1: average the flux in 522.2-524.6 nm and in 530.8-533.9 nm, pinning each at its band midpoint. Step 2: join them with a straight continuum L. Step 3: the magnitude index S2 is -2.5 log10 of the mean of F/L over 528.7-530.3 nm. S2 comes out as -0.02 mag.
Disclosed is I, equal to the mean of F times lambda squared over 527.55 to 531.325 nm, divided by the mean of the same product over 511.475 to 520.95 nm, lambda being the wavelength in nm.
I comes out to 1.60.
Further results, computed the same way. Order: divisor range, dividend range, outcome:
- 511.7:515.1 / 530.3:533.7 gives 1.56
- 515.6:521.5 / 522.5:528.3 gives 1.42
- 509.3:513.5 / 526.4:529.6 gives 1.45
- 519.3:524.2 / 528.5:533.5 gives 1.29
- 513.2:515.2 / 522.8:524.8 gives 1.39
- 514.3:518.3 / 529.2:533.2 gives 1.61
